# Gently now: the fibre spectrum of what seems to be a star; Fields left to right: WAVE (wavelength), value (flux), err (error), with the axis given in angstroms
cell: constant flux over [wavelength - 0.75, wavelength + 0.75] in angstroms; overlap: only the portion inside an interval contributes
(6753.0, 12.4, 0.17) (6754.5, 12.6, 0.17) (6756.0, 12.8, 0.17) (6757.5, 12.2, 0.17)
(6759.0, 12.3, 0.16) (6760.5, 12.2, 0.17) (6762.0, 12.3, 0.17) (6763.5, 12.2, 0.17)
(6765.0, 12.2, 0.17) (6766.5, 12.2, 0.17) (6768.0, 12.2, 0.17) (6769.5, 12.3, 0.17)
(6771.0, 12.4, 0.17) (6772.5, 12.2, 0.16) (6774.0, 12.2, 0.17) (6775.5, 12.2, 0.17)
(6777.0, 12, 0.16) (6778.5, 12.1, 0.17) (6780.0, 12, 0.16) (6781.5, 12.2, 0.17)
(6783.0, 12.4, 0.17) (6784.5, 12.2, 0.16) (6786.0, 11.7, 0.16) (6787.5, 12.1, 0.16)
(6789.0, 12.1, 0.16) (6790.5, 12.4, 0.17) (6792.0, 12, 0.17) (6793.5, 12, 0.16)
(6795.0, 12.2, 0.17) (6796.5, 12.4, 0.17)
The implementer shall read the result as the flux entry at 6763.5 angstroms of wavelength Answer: 12.2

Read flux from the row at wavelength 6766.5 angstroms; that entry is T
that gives 12.2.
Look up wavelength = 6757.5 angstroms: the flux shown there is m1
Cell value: 12.2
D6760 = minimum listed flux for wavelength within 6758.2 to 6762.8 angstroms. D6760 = 12.2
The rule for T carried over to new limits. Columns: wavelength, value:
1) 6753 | 12.4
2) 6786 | 11.7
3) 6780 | 12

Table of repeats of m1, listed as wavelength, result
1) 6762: 12.3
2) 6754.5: 12.6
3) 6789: 12.1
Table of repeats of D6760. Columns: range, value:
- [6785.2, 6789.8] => 11.7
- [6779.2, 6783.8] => 12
